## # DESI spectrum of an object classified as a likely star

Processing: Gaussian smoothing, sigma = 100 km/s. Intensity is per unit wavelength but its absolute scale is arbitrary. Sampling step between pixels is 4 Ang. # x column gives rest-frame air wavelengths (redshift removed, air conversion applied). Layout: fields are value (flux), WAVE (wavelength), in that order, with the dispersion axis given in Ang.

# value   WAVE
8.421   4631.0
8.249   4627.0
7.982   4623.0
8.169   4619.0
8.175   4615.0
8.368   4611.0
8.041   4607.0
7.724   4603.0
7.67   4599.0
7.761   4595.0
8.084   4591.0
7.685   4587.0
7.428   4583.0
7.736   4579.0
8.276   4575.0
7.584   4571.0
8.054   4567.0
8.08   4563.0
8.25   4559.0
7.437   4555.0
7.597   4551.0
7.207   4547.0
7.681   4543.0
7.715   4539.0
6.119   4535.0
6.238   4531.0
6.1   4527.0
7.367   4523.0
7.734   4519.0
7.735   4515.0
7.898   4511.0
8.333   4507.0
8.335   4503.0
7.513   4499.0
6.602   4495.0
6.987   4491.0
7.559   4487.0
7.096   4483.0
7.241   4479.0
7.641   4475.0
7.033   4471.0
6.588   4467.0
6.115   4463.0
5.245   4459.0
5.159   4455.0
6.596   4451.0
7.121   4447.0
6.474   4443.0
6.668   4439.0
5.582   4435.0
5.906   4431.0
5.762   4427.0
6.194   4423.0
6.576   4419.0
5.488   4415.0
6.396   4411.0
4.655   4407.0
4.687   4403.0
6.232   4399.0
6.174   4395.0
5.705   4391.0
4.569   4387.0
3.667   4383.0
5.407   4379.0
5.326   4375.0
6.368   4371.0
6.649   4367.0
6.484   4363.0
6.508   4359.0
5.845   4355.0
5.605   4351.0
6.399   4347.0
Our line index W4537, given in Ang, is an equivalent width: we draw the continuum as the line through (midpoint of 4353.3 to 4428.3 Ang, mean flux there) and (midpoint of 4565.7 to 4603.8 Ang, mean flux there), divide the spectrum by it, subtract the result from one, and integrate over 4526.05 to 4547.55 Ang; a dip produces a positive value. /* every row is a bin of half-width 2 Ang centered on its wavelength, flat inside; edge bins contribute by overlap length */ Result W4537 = 1.28 Ang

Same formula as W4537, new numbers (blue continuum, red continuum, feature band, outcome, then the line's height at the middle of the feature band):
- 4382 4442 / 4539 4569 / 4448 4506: -2.0 Ang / 6.62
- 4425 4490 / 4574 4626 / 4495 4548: -1.7 Ang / 7.14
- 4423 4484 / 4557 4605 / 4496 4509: -1.8 Ang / 6.96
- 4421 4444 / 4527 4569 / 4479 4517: -4.1 Ang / 6.81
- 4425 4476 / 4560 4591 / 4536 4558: 0.0 Ang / 7.5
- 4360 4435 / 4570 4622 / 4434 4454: -0.8 Ang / 6.21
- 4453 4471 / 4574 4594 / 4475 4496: -3.0 Ang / 6.28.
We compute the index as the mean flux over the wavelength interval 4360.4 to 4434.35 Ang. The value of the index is 5.69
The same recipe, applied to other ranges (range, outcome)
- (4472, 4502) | 7.26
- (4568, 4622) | 7.9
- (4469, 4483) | 7.28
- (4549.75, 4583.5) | 7.85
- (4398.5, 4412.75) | 5.4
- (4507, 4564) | 7.39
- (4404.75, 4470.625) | 6.05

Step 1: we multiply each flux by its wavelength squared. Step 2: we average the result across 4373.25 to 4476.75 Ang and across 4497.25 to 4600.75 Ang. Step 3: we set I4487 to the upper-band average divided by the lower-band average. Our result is 1.36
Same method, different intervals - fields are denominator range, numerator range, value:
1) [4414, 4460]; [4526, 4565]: 1.25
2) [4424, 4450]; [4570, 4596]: 1.33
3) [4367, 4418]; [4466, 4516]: 1.42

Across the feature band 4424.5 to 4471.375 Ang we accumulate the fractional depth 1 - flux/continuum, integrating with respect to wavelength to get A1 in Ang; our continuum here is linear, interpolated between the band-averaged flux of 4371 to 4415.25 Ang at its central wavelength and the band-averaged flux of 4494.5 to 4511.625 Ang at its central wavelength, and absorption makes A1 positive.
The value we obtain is 2.9 Ang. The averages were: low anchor 5.34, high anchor 7.82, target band 6.16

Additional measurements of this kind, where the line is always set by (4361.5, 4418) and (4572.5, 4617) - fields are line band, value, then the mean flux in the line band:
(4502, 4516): -2.3 Ang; 8.08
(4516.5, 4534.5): 0.7 Ang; 6.82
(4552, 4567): -0.8 Ang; 7.92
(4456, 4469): 1.0 Ang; 5.92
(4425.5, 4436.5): 0.5 Ang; 5.76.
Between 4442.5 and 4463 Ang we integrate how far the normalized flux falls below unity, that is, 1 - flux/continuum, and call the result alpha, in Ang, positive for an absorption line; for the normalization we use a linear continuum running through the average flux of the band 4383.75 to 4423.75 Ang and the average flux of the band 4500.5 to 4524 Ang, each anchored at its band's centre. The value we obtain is 1.6 Ang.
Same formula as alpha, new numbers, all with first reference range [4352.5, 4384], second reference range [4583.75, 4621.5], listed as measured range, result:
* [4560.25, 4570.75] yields -0.5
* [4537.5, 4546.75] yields -0.2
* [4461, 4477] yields -0.2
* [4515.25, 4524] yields -0.5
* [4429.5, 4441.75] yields 0.7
